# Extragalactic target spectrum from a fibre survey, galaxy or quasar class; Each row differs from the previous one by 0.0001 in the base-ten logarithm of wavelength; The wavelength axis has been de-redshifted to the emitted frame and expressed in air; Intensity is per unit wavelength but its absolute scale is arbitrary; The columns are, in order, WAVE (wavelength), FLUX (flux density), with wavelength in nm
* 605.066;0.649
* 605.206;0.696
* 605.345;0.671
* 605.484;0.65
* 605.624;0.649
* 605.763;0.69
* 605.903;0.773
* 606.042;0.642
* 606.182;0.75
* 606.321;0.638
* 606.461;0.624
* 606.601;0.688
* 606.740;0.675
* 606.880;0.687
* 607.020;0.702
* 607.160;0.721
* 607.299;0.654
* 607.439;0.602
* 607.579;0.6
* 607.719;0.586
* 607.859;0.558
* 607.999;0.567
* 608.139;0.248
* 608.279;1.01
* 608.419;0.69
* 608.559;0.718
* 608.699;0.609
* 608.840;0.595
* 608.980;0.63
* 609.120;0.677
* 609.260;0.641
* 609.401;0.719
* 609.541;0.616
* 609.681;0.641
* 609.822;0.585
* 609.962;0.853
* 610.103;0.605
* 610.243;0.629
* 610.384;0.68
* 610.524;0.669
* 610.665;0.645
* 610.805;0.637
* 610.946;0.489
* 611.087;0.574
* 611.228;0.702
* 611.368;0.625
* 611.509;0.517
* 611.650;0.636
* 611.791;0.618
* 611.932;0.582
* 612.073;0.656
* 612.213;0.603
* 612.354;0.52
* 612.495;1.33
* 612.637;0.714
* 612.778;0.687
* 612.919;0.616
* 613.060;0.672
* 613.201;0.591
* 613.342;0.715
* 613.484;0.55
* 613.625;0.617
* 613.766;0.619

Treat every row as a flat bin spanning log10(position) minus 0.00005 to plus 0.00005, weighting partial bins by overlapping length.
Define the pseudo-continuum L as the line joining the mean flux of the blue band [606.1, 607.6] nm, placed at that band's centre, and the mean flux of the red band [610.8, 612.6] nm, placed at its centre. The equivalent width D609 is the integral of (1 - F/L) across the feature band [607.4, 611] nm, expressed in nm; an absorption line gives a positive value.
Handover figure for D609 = 0.14 nm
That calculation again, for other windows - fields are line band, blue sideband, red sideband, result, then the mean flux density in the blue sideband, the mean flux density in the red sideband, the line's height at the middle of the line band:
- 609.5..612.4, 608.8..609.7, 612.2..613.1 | 0.30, 0.648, 0.745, 0.696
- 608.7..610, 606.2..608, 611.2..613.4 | 0.01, 0.645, 0.673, 0.657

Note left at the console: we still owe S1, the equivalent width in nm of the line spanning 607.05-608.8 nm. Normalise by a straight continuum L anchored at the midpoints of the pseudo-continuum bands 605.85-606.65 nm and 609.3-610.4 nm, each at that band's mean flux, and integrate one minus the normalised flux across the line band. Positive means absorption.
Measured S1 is 0.113 nm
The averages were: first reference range 0.684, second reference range 0.664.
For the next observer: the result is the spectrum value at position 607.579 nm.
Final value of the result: 0.6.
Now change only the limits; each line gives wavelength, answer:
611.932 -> 0.582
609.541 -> 0.616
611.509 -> 0.517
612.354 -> 0.52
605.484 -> 0.65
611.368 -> 0.625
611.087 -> 0.574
